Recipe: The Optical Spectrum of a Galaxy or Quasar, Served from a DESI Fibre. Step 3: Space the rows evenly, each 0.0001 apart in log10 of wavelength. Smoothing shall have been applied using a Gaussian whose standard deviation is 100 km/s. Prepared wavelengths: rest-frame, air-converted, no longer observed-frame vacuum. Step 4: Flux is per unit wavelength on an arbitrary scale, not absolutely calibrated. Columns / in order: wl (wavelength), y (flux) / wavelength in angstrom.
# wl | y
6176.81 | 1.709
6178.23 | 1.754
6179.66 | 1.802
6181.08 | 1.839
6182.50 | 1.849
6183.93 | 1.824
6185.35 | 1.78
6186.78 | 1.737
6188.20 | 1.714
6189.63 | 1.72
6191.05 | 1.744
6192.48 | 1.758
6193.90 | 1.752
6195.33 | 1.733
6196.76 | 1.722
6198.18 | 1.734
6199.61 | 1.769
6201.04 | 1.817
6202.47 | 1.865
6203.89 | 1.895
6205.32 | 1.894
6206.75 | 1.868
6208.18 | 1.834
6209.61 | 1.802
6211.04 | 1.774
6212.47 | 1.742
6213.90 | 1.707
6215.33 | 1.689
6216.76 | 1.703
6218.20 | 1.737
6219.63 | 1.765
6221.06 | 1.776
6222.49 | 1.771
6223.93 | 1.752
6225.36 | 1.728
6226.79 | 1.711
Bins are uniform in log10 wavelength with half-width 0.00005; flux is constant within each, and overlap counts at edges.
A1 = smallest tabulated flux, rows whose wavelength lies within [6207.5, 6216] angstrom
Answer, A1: 1.689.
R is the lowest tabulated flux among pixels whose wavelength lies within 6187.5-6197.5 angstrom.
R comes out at 1.714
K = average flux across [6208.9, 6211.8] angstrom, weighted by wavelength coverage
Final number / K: 1.79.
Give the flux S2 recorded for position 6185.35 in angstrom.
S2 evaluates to 1.78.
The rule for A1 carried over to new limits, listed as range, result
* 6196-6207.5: 1.722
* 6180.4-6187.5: 1.737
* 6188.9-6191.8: 1.72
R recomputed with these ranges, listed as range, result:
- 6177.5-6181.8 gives 1.754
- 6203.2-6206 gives 1.894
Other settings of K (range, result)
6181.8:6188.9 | 1.78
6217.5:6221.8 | 1.76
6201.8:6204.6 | 1.89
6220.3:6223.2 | 1.78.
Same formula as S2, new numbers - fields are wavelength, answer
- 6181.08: 1.839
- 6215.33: 1.689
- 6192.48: 1.758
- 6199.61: 1.769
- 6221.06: 1.776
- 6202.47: 1.865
